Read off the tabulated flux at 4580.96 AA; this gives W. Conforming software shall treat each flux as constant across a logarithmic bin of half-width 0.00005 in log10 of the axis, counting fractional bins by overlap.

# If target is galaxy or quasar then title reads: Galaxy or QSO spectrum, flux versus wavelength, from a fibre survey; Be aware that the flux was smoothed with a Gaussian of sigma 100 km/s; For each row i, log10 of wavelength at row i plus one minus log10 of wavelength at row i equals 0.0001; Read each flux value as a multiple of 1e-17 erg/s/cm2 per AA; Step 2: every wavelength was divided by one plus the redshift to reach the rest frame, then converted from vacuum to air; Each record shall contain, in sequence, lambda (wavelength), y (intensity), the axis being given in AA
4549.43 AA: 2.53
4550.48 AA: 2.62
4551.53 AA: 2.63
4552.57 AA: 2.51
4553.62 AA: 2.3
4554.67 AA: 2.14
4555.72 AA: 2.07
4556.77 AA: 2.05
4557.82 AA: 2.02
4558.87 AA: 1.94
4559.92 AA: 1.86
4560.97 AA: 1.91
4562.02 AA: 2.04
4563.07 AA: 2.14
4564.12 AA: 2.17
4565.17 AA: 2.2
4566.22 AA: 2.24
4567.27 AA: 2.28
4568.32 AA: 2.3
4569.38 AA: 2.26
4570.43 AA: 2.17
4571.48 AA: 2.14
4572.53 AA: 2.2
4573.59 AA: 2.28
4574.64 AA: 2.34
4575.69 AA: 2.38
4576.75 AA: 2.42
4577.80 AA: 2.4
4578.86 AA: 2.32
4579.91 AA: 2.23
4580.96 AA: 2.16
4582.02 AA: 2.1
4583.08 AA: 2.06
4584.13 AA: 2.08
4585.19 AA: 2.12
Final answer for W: 2.16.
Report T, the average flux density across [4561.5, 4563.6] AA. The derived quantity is 2.09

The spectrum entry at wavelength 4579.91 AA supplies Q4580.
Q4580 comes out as 2.23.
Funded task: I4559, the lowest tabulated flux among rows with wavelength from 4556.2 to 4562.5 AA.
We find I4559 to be 1.86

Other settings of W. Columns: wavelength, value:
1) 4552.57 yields 2.51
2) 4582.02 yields 2.1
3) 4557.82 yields 2.02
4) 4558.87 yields 1.94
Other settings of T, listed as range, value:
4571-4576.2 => 2.27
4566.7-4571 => 2.25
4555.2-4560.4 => 1.99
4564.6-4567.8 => 2.24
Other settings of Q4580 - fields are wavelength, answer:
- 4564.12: 2.17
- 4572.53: 2.2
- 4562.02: 2.04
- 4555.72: 2.07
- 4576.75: 2.42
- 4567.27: 2.28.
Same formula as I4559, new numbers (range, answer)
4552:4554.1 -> 2.3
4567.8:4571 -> 2.17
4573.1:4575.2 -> 2.28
